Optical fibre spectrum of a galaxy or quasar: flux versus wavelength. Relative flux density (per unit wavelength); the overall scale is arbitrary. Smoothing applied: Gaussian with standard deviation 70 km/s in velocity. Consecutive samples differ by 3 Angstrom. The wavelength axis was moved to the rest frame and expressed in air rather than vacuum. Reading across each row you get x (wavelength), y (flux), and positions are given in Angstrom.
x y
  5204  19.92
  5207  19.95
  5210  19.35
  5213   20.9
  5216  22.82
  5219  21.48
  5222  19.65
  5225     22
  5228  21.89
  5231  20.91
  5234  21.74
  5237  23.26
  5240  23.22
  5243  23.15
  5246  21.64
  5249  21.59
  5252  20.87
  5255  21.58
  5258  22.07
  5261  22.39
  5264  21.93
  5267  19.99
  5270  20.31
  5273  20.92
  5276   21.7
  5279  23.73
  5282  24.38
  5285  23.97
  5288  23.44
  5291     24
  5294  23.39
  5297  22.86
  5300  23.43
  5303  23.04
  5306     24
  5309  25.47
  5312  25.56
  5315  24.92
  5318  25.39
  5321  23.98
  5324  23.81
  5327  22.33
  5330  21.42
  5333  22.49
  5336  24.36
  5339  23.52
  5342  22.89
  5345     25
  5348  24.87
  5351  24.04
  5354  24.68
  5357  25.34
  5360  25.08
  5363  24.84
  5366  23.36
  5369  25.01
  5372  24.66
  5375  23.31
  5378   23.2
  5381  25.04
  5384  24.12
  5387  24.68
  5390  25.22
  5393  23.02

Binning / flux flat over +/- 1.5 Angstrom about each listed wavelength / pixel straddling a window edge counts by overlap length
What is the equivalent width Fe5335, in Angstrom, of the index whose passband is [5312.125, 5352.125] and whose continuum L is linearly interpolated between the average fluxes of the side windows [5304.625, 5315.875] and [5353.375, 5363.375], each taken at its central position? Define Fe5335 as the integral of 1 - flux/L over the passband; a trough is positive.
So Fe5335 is 1.9 Angstrom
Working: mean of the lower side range 25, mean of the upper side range 25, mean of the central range 23.8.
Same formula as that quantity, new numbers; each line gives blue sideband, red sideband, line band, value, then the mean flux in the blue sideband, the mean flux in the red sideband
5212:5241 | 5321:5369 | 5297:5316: -0.86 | 21.8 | 23.9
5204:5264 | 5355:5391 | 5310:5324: -0.93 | 21.6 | 24.5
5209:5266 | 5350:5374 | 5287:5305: -0.24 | 21.7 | 24.6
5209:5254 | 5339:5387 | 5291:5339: -0.83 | 21.7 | 24.3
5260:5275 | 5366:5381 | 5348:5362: -0.74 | 21.1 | 24.1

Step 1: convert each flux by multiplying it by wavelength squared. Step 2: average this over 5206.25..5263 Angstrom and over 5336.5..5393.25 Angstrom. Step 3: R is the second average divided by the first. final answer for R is 1.18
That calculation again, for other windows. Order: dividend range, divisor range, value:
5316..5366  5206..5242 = 1.17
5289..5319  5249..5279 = 1.14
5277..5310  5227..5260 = 1.10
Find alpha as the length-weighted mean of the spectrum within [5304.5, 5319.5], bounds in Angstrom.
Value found 25.1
